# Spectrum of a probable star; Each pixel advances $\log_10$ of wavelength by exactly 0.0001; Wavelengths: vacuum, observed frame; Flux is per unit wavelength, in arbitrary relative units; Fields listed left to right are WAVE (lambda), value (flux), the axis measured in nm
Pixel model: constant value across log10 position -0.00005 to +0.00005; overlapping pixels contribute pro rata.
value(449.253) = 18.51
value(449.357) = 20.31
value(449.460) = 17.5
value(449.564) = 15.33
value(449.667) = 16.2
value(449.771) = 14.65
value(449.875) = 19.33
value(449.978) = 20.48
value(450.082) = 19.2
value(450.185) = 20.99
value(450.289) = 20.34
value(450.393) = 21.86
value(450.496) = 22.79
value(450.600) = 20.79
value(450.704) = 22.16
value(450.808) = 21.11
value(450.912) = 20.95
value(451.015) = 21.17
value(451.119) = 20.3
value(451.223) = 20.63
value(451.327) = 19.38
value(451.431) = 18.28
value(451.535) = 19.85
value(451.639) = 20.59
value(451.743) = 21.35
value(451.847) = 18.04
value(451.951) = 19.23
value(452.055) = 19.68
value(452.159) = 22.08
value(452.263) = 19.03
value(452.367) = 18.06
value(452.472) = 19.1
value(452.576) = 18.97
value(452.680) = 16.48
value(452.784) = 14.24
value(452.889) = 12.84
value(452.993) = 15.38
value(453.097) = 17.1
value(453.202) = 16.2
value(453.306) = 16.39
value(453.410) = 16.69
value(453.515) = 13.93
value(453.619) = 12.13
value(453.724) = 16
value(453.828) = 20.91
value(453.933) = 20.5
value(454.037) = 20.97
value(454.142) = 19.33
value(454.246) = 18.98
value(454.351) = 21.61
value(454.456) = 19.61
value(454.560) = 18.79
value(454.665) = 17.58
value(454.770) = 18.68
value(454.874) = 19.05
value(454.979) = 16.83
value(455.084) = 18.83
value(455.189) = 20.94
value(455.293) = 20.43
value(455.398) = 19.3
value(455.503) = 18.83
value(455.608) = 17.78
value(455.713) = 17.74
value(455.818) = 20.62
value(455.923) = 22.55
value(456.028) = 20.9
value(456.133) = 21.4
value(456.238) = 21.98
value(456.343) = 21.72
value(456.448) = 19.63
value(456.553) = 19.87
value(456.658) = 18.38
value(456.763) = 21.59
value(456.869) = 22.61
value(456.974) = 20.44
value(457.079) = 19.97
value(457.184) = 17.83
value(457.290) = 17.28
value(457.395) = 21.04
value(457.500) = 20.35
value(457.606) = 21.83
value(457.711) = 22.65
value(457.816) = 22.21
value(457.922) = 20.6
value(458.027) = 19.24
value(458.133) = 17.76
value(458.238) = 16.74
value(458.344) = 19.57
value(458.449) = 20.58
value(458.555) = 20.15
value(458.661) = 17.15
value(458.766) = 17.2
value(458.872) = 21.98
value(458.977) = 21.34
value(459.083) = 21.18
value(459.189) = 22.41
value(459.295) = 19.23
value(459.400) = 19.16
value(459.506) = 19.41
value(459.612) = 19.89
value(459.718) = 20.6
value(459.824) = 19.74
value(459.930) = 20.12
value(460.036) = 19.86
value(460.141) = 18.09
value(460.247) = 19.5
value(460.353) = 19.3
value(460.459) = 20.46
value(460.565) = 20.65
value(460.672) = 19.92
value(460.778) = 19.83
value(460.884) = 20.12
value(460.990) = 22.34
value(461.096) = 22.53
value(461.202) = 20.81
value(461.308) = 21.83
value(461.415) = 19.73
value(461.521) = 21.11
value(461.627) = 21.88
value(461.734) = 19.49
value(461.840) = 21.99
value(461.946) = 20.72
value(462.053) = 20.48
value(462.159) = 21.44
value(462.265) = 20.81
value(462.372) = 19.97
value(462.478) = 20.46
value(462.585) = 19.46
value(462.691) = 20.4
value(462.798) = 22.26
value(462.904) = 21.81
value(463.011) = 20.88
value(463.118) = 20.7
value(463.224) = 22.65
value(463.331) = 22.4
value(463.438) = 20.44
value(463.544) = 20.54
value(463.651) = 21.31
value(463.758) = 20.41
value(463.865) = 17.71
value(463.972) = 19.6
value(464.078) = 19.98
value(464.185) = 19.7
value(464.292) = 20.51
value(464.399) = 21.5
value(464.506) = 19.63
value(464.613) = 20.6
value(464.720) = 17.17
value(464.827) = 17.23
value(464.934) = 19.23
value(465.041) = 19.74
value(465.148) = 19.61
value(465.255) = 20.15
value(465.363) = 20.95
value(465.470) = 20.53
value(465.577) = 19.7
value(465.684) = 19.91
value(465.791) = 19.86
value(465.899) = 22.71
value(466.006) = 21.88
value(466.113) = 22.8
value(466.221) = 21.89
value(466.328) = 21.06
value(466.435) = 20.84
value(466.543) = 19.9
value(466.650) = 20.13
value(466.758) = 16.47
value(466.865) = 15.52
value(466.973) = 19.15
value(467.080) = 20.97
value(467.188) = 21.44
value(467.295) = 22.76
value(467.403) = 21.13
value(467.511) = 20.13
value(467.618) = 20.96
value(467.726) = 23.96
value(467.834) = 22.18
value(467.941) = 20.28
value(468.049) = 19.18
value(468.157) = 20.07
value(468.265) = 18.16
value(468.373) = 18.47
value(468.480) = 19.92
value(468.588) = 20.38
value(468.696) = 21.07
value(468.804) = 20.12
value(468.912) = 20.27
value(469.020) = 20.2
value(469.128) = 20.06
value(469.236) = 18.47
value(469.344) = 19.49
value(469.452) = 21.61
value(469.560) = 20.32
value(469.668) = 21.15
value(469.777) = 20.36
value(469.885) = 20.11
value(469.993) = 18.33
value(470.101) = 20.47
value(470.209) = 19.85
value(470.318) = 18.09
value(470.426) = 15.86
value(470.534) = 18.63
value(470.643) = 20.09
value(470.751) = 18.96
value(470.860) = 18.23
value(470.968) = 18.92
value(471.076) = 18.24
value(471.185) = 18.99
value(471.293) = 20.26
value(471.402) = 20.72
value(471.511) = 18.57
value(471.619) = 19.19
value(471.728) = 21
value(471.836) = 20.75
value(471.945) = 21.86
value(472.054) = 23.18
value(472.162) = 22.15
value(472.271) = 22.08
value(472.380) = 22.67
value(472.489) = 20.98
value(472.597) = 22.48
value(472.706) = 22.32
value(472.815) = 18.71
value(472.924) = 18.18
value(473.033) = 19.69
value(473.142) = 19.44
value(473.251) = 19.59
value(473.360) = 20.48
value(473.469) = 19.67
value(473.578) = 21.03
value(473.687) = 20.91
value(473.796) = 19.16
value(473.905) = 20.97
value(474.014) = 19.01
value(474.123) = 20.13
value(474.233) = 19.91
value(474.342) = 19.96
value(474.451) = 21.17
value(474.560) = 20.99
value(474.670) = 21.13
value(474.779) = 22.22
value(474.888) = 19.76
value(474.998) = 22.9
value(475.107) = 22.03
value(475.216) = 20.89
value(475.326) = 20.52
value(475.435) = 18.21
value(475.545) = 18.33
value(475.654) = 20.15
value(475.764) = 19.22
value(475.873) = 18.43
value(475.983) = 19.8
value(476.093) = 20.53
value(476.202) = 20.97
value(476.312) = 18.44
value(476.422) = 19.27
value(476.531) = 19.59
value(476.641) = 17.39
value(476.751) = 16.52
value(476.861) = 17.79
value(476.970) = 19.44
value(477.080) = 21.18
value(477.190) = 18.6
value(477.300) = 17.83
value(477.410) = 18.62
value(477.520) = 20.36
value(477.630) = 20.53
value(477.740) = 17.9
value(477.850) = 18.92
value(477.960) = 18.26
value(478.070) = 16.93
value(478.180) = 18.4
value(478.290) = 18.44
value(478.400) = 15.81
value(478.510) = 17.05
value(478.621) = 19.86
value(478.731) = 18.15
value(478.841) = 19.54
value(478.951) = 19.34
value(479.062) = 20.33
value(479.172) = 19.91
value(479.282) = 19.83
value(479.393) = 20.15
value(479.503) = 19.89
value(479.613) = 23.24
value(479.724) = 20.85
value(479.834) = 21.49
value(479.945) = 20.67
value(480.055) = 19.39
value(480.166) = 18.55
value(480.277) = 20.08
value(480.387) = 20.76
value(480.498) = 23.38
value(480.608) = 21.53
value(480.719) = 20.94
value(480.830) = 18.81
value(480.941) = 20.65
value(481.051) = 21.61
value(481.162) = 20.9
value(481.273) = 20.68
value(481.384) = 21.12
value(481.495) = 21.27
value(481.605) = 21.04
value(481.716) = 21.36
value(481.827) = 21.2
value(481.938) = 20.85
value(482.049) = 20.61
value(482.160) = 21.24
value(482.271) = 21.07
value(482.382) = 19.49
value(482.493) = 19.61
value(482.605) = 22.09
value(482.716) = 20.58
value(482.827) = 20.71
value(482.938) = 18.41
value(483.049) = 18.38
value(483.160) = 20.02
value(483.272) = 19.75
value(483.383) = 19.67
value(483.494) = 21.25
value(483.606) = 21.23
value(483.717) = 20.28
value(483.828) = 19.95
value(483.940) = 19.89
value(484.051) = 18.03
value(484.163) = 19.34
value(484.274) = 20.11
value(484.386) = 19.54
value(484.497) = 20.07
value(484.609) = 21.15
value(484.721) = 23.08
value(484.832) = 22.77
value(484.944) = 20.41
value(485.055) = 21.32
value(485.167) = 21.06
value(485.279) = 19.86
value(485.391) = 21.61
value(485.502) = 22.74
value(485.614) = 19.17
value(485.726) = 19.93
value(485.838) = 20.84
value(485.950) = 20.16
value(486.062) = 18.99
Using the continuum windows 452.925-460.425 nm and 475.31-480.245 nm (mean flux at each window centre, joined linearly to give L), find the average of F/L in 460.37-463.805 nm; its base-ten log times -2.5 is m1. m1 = -0.09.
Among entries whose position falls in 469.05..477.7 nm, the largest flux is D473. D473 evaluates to 23.18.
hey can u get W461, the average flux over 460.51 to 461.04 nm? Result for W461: 20.5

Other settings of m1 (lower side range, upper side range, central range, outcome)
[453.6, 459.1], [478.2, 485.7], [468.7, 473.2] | 0.00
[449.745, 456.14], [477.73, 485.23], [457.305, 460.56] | -0.04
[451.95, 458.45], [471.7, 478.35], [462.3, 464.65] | -0.06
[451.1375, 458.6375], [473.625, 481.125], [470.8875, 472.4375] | -0.05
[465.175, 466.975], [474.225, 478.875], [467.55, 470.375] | -0.01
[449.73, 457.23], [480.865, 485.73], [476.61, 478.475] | 0.11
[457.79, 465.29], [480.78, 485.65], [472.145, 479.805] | 0.04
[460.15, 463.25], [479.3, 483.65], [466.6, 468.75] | 0.03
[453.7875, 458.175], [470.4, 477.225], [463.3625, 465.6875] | 0.01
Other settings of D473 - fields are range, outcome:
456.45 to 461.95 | 22.65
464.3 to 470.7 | 23.96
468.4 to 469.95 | 21.61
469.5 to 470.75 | 21.15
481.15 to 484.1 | 22.09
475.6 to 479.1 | 21.18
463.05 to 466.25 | 22.8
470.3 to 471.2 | 20.09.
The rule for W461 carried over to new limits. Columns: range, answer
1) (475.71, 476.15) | 19.5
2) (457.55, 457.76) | 22.2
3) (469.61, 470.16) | 20.1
